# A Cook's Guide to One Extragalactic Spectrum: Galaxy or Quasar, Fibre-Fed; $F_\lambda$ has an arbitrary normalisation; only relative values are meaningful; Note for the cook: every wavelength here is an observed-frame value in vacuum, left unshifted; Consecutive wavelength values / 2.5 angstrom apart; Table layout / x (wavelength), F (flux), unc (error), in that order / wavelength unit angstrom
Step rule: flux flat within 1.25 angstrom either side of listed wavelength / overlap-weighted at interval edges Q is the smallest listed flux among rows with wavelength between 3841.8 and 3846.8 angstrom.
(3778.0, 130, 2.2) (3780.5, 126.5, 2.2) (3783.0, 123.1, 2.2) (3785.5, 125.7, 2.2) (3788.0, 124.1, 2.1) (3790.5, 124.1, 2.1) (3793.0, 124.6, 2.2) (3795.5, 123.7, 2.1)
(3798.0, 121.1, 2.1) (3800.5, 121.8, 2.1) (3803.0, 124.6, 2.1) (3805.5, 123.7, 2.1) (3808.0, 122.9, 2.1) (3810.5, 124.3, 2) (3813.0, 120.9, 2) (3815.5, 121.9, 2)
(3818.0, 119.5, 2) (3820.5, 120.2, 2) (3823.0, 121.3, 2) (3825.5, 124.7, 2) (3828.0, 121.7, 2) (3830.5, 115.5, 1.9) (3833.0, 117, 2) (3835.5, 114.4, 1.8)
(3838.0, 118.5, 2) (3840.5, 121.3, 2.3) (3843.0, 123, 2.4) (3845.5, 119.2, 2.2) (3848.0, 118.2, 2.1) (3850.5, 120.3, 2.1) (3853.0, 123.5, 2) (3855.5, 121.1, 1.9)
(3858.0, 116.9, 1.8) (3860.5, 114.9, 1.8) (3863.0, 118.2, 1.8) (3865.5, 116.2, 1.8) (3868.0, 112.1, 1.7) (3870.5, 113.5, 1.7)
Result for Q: 119.2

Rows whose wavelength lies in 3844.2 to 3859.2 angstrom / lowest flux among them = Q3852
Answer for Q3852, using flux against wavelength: 116.9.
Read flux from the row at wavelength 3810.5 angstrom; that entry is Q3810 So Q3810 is 124.3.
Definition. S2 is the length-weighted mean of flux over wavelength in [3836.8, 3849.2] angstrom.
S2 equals 120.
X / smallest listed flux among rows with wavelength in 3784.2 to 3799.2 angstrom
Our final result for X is 121.1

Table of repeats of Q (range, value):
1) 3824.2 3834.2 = 115.5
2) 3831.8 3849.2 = 114.4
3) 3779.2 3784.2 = 123.1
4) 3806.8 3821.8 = 119.5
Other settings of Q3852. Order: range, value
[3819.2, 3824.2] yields 120.2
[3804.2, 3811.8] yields 122.9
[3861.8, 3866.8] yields 116.2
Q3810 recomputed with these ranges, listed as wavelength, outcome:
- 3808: 122.9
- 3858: 116.9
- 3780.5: 126.5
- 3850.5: 120.3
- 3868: 112.1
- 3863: 118.2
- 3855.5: 121.1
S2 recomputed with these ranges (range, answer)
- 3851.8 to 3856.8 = 122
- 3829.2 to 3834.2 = 116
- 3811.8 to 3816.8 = 121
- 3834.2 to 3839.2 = 116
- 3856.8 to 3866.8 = 117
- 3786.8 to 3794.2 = 124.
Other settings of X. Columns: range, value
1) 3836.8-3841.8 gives 118.5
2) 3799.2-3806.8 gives 121.8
